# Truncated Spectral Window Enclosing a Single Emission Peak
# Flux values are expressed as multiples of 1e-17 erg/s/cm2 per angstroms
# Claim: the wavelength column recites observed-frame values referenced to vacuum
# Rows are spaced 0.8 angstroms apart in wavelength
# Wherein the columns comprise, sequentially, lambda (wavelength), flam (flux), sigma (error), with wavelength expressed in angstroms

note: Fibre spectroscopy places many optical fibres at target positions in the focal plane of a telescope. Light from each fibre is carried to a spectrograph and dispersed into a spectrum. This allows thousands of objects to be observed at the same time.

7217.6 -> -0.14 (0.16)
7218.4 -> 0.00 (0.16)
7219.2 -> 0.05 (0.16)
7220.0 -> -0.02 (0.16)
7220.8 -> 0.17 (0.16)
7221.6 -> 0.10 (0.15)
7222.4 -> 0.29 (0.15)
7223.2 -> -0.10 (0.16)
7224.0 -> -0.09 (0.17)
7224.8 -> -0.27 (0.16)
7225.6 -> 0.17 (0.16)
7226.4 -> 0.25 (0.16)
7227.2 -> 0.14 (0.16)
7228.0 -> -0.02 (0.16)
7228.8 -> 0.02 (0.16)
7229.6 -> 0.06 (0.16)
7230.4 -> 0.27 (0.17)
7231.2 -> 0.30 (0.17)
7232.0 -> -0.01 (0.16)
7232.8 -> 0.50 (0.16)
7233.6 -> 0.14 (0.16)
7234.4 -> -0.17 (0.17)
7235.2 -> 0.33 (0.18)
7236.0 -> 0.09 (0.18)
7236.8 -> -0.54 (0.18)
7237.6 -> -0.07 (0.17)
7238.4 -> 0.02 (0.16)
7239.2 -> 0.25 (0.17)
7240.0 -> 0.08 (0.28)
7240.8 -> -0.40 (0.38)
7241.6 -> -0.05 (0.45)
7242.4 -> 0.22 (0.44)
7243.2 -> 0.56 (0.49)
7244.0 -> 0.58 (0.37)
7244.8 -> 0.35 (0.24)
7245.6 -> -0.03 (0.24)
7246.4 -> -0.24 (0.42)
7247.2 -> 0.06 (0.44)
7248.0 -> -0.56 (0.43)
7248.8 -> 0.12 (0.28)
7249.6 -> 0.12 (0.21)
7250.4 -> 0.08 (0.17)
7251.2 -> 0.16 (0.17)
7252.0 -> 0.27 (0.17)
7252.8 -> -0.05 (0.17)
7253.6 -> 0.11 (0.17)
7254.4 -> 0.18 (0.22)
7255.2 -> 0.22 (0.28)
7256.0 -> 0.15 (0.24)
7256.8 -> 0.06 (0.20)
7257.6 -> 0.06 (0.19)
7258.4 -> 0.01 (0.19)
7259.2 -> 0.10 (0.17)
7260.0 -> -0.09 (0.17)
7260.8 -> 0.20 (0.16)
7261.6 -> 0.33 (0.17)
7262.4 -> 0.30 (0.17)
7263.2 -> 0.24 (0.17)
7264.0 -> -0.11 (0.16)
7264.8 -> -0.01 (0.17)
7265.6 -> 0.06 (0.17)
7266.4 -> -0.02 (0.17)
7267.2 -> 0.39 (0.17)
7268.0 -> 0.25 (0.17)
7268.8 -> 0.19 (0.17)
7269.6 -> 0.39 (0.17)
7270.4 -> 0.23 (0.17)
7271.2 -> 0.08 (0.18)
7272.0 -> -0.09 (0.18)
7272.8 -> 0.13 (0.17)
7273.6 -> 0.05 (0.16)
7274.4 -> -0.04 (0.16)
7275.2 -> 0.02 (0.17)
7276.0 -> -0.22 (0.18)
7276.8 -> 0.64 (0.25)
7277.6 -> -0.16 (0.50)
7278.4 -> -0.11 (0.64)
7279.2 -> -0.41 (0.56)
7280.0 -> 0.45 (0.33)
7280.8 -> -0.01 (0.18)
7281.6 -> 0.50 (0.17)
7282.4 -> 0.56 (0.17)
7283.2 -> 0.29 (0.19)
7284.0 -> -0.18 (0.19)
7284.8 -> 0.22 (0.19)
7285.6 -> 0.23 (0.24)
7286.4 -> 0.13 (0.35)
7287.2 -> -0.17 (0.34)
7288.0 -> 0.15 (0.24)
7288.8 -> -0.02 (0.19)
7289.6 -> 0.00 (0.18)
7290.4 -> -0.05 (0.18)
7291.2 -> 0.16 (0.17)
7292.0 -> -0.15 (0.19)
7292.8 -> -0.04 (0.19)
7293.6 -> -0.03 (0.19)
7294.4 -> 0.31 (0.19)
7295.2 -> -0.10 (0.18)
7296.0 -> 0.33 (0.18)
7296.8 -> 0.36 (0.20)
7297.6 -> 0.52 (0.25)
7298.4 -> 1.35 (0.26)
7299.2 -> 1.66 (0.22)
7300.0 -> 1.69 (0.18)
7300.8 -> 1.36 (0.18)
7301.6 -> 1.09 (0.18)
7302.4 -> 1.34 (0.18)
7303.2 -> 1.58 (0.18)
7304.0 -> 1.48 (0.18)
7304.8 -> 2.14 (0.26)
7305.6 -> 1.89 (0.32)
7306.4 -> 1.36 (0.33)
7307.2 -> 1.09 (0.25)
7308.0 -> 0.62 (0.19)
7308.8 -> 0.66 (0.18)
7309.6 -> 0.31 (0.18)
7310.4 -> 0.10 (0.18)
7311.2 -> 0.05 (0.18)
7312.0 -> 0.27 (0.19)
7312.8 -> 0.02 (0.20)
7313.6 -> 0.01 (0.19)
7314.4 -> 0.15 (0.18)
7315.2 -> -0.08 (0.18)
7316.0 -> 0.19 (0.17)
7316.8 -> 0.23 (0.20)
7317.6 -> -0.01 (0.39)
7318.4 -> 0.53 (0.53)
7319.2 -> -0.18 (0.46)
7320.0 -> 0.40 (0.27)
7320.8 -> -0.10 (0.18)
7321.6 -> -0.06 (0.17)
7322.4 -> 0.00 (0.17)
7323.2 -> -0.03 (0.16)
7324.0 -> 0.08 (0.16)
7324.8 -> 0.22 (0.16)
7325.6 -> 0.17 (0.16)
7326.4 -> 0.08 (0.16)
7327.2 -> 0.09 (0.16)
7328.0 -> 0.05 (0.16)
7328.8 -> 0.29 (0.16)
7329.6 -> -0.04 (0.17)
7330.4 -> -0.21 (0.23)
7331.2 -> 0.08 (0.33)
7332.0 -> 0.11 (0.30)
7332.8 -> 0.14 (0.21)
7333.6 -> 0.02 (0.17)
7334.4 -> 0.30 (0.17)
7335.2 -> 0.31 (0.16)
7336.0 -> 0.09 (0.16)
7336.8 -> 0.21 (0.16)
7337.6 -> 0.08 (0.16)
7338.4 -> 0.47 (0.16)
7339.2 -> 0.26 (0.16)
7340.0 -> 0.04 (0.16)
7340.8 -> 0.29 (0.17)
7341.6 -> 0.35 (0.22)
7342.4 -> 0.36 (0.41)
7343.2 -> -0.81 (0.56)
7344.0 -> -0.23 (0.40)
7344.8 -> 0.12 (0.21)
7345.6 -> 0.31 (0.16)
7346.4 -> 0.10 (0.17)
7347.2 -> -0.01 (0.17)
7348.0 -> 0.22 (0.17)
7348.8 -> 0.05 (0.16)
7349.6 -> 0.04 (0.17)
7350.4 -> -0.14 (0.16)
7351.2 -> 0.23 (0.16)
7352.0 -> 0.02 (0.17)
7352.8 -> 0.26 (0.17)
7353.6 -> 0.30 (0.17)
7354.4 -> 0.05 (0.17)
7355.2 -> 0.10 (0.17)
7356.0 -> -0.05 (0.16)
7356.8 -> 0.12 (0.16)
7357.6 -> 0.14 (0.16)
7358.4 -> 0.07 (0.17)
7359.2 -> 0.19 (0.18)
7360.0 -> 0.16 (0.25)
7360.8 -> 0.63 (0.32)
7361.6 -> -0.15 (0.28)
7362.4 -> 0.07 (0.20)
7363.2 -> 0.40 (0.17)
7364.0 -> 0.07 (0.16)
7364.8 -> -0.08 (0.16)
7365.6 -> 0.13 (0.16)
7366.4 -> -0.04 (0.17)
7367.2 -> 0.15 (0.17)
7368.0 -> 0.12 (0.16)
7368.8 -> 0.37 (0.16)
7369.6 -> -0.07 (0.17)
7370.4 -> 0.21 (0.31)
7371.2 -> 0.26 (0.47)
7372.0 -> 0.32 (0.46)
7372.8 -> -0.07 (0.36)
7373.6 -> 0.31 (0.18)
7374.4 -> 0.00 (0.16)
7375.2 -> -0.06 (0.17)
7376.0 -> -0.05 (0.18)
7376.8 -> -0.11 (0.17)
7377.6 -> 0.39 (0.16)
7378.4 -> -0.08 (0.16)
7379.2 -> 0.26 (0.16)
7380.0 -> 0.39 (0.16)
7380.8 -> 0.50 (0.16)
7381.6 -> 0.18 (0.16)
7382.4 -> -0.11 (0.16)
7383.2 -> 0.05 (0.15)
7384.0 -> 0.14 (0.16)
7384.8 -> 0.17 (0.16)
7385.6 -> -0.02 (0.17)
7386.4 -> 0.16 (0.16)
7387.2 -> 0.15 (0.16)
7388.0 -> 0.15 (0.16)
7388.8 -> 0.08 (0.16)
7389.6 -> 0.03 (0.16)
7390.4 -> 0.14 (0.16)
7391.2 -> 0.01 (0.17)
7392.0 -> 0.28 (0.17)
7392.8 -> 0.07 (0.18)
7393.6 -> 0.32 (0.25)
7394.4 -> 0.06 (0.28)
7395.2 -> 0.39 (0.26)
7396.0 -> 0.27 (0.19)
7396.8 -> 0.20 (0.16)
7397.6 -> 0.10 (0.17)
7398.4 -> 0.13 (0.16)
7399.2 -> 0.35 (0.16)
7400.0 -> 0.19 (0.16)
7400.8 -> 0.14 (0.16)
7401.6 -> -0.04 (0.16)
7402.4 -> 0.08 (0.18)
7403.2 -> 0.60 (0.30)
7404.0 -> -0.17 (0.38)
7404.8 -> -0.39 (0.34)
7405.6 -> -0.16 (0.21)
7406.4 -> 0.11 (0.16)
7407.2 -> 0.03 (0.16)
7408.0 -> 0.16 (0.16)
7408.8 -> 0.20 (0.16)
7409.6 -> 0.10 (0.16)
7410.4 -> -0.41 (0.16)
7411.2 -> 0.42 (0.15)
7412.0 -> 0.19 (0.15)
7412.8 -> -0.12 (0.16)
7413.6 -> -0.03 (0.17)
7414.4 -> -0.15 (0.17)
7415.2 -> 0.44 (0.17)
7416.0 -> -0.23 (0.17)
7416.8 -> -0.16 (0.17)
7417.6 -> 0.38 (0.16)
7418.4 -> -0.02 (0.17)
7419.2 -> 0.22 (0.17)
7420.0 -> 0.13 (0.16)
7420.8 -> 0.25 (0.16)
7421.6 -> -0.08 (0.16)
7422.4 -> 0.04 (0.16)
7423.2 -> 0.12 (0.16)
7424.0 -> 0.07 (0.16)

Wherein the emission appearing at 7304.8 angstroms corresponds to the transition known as [O II] 3727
